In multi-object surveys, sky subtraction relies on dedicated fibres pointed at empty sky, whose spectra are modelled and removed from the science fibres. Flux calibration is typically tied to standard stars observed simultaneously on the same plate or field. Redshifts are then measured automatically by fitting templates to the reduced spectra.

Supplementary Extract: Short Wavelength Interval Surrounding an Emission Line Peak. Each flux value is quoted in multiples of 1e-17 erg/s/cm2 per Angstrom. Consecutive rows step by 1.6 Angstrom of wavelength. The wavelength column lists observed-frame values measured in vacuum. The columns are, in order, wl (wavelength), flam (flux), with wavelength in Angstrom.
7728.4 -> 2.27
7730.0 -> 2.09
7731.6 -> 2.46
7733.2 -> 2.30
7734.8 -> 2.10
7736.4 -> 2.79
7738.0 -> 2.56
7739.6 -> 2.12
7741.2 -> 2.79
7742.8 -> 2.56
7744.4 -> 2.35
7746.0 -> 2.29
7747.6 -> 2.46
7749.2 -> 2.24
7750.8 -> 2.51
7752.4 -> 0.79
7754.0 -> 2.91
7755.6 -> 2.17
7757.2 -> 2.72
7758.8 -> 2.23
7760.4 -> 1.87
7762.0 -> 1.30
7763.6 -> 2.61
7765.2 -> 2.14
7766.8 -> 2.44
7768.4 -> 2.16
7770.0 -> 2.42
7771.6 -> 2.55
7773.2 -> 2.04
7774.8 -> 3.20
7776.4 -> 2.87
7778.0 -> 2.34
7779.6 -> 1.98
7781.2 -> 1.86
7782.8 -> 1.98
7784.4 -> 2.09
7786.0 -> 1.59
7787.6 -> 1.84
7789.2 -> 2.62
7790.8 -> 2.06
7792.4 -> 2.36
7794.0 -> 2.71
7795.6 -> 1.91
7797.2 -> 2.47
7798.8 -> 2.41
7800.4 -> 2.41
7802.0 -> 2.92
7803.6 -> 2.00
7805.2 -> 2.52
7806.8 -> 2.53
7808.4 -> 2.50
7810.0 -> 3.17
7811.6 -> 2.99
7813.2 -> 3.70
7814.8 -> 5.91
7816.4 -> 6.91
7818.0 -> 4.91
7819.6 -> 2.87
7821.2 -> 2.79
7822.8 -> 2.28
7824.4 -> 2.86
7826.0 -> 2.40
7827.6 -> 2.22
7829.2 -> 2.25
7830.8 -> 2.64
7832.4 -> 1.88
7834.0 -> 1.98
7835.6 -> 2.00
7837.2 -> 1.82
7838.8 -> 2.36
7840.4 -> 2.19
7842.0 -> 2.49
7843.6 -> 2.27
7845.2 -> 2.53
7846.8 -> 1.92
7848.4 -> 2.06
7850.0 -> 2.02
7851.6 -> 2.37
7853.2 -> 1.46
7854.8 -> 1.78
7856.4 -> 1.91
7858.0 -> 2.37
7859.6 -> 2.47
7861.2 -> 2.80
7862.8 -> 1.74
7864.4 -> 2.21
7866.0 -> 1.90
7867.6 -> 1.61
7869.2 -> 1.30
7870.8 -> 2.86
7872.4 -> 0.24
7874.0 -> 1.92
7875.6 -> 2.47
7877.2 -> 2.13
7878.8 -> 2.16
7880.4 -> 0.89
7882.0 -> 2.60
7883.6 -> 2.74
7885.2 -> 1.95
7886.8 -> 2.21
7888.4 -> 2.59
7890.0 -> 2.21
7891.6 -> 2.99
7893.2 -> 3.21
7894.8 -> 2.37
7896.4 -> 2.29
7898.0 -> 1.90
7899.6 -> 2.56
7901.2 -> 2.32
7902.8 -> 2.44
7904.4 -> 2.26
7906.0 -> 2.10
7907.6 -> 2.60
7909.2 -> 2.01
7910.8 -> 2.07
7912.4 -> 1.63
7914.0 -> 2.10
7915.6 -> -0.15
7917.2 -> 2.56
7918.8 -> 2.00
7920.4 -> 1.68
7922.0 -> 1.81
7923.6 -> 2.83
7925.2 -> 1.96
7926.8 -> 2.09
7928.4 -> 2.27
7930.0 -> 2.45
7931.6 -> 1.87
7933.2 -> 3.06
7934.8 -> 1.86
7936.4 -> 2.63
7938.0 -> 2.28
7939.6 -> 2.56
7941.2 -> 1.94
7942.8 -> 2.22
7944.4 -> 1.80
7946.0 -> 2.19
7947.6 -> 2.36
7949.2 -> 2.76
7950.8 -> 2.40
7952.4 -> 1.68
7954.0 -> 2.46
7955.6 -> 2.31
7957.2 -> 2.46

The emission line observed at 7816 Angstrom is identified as H-beta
